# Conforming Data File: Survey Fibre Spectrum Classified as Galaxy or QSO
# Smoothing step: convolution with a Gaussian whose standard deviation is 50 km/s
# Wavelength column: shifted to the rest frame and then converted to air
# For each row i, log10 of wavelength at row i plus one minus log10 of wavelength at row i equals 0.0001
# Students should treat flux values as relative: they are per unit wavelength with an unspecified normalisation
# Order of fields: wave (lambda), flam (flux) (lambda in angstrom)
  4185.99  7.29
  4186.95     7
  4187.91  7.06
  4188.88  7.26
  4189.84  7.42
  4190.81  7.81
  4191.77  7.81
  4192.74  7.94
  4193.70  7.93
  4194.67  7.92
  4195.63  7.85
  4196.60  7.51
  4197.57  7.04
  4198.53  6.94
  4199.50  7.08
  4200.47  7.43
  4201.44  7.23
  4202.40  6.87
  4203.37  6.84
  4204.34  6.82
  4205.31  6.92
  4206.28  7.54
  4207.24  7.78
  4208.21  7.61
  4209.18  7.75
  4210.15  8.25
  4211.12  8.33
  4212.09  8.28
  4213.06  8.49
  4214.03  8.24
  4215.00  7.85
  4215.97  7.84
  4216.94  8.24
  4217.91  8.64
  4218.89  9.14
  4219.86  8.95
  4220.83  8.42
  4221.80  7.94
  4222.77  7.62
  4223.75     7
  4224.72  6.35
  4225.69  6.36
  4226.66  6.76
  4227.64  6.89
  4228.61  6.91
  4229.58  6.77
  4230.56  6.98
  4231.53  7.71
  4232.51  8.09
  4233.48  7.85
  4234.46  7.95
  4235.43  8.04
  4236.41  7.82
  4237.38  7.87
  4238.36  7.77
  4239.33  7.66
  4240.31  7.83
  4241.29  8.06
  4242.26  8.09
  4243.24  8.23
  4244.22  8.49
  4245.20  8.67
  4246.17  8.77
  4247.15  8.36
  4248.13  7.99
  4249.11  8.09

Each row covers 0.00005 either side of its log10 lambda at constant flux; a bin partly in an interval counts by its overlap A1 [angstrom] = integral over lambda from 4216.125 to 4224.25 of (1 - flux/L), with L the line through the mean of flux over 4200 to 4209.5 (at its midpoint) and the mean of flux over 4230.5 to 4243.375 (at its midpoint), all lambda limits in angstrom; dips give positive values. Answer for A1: -0.7 angstrom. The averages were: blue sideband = 7.27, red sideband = 7.87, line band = 8.22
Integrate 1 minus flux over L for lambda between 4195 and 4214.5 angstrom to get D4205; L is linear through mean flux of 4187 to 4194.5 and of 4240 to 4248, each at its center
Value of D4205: 0.6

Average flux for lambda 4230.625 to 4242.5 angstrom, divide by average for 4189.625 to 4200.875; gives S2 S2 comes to 1.0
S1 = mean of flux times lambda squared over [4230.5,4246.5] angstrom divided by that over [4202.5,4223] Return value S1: 1.02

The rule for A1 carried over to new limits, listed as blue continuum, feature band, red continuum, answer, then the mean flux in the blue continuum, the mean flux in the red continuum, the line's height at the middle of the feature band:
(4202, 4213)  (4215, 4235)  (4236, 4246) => 0.54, 7.58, 8.08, 7.84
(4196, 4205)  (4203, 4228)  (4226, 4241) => -1.56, 7.08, 7.52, 7.28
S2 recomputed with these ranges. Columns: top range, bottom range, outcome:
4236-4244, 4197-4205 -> 1.13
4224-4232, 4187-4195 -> 0.90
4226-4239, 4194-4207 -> 1.03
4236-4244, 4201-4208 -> 1.11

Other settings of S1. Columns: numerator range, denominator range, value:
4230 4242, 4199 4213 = 1.05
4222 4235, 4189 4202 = 0.97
